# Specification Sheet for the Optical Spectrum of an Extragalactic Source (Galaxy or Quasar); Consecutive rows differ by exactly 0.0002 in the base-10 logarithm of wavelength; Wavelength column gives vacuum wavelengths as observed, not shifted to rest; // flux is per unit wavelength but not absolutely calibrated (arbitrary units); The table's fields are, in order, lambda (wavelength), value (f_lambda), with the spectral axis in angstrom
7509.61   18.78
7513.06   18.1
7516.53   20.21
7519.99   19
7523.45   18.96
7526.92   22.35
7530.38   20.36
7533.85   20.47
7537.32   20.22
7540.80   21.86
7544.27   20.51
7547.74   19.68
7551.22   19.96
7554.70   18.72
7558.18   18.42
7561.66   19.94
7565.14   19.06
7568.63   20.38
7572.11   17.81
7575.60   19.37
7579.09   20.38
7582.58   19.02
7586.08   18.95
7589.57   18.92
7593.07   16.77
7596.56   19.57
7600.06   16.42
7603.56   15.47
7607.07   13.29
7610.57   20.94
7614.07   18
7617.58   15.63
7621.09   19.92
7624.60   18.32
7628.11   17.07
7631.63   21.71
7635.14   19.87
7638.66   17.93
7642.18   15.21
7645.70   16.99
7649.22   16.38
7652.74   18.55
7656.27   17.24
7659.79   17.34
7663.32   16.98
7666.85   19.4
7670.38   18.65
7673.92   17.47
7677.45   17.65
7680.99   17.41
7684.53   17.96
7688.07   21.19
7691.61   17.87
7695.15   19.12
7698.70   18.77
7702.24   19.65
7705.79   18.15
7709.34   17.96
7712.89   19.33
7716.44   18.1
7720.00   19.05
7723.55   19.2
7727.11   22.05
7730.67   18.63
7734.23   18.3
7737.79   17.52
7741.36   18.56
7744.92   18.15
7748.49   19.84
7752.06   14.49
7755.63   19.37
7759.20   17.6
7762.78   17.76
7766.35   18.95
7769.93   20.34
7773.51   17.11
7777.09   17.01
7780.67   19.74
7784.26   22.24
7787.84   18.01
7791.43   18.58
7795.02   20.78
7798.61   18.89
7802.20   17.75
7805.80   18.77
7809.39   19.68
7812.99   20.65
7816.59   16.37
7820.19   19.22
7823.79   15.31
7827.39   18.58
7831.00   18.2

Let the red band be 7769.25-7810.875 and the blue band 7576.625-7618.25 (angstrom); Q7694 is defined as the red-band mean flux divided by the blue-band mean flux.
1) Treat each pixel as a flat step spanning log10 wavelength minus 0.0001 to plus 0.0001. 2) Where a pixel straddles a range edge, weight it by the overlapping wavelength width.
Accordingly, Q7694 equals 1.07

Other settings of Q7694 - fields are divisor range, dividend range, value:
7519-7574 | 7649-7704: 0.92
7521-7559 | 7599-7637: 0.89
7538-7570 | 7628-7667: 0.90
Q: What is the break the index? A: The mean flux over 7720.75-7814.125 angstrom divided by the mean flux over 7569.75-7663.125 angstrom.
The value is 1.05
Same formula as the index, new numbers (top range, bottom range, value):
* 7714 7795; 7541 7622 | 1.01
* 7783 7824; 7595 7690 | 1.06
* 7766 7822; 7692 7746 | 1.01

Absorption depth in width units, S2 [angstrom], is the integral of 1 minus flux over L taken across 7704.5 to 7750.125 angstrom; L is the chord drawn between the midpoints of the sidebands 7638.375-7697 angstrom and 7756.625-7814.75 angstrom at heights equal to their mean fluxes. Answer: -1.02 angstrom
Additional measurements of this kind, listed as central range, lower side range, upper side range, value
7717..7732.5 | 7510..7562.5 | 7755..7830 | -0.5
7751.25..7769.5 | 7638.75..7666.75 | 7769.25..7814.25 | 0.7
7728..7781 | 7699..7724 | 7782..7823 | 1.9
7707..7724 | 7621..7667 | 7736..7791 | -0.4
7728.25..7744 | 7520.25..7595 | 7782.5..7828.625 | 0.5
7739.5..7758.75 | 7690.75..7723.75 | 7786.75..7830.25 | 0.6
